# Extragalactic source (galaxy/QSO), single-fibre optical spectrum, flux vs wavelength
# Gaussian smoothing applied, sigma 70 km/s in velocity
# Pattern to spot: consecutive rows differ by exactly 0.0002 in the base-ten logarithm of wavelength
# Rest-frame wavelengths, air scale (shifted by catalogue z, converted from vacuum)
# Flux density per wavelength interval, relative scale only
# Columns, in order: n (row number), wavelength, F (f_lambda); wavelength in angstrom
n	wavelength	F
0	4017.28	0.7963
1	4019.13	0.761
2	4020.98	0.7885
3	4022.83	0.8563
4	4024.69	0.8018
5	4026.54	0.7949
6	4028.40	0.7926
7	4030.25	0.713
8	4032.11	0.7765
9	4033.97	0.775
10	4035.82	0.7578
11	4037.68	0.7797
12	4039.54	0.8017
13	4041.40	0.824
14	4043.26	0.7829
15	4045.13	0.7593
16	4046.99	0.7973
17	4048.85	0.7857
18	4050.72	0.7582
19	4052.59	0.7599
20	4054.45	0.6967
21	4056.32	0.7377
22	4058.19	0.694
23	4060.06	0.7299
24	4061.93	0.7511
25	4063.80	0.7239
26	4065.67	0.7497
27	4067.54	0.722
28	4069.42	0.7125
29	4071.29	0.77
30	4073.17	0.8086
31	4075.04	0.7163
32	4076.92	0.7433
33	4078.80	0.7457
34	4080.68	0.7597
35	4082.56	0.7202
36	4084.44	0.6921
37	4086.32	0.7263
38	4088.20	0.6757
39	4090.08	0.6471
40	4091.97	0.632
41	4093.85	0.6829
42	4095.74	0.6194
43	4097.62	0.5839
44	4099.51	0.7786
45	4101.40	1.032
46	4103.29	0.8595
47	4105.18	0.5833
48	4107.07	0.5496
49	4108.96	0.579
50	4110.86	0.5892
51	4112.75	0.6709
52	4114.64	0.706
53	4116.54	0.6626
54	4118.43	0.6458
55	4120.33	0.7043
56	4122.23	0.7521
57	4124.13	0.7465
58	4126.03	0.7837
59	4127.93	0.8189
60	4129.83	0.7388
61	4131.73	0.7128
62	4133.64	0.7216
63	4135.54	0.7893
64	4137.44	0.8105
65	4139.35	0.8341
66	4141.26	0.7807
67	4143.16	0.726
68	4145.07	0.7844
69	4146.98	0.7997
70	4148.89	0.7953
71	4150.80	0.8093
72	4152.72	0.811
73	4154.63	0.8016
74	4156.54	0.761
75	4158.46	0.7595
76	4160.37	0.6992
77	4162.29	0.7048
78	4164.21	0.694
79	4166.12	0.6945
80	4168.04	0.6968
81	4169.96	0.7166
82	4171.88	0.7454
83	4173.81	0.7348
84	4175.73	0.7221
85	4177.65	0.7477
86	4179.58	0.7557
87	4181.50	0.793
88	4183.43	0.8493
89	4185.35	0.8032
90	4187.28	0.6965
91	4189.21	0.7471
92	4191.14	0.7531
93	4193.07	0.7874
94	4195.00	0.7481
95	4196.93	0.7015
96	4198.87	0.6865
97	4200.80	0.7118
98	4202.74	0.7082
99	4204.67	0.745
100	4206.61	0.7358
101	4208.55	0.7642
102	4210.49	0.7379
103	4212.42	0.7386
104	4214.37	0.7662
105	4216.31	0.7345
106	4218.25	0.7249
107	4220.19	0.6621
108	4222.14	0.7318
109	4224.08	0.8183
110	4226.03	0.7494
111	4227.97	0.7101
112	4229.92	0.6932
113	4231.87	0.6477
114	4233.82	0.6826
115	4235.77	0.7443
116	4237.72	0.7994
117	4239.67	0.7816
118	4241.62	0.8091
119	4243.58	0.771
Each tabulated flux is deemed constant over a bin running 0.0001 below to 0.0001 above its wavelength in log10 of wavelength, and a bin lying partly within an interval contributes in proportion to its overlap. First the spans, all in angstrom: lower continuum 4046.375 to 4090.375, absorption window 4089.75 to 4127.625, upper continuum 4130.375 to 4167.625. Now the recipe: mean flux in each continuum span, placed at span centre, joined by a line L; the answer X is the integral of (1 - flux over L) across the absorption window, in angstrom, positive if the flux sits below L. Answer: 2.8 angstrom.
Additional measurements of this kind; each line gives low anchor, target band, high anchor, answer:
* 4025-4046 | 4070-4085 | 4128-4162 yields 0.6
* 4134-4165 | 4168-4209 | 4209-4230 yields 0.4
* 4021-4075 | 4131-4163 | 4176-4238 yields -1.0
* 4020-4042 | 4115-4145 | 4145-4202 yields 0.5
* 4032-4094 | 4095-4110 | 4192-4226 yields 0.8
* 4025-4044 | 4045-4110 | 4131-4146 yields 4.6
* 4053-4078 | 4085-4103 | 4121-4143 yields 0.9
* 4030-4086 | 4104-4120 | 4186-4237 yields 2.4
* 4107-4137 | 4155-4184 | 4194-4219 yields -0.7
